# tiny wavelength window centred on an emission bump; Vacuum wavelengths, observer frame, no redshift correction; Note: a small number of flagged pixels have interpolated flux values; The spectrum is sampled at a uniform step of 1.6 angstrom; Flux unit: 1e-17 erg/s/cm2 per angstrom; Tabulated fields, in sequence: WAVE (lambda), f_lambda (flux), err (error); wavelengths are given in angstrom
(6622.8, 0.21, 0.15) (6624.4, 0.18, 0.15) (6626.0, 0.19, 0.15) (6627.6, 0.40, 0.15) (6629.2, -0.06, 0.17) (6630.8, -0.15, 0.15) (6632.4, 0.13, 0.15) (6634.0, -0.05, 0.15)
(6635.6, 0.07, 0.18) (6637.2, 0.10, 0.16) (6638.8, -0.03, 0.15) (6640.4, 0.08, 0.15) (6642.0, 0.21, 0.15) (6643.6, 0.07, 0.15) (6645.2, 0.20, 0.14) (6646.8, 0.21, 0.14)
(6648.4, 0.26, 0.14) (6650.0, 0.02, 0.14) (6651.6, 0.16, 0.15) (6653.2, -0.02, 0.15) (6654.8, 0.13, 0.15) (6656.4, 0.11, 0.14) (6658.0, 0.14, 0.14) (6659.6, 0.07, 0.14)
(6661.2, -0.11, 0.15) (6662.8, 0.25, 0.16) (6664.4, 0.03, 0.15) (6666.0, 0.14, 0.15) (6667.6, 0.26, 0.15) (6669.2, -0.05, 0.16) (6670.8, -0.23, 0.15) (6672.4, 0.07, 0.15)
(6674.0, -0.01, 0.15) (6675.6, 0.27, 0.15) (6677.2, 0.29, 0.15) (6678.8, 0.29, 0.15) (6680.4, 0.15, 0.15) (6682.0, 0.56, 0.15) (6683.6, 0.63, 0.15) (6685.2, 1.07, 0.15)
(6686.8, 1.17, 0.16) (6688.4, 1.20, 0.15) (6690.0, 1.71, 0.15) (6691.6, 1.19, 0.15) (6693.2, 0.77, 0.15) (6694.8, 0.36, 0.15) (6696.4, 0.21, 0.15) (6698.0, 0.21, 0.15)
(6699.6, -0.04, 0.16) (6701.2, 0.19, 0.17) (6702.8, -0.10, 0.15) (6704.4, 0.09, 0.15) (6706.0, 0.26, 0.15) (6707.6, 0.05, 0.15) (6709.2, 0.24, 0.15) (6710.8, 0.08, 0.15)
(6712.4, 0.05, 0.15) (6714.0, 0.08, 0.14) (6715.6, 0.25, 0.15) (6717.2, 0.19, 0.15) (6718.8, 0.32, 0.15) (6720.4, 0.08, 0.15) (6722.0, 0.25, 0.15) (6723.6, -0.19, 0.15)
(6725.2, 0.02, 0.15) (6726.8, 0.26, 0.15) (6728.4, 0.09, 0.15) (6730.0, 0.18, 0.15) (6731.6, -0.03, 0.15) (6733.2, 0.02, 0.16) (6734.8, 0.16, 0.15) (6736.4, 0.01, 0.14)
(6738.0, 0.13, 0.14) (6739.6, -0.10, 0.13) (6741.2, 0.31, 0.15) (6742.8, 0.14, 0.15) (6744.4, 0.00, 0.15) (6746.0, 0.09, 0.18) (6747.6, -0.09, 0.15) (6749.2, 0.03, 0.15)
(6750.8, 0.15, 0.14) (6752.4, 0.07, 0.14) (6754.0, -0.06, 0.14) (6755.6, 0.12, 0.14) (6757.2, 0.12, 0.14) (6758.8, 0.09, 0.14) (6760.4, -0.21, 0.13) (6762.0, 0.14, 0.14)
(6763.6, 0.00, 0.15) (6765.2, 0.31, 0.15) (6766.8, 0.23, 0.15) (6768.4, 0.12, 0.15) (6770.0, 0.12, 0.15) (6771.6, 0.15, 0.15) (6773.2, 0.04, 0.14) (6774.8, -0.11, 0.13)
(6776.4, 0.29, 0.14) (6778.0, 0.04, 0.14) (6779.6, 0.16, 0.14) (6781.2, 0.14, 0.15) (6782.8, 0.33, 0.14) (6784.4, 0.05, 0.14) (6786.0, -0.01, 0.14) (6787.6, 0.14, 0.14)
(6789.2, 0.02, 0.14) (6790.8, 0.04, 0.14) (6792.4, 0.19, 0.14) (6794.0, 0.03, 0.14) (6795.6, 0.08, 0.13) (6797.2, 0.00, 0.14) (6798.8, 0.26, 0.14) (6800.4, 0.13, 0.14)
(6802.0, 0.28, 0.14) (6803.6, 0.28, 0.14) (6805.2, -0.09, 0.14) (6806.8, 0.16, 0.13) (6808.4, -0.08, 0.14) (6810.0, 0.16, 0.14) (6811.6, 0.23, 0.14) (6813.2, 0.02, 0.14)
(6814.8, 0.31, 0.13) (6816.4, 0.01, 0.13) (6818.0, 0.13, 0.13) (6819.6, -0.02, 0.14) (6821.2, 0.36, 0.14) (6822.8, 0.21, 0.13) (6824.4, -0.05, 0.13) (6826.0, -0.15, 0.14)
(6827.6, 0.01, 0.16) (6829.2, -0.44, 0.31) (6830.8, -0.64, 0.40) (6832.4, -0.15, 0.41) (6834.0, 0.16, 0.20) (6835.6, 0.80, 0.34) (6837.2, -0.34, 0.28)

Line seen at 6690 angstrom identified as [O II]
